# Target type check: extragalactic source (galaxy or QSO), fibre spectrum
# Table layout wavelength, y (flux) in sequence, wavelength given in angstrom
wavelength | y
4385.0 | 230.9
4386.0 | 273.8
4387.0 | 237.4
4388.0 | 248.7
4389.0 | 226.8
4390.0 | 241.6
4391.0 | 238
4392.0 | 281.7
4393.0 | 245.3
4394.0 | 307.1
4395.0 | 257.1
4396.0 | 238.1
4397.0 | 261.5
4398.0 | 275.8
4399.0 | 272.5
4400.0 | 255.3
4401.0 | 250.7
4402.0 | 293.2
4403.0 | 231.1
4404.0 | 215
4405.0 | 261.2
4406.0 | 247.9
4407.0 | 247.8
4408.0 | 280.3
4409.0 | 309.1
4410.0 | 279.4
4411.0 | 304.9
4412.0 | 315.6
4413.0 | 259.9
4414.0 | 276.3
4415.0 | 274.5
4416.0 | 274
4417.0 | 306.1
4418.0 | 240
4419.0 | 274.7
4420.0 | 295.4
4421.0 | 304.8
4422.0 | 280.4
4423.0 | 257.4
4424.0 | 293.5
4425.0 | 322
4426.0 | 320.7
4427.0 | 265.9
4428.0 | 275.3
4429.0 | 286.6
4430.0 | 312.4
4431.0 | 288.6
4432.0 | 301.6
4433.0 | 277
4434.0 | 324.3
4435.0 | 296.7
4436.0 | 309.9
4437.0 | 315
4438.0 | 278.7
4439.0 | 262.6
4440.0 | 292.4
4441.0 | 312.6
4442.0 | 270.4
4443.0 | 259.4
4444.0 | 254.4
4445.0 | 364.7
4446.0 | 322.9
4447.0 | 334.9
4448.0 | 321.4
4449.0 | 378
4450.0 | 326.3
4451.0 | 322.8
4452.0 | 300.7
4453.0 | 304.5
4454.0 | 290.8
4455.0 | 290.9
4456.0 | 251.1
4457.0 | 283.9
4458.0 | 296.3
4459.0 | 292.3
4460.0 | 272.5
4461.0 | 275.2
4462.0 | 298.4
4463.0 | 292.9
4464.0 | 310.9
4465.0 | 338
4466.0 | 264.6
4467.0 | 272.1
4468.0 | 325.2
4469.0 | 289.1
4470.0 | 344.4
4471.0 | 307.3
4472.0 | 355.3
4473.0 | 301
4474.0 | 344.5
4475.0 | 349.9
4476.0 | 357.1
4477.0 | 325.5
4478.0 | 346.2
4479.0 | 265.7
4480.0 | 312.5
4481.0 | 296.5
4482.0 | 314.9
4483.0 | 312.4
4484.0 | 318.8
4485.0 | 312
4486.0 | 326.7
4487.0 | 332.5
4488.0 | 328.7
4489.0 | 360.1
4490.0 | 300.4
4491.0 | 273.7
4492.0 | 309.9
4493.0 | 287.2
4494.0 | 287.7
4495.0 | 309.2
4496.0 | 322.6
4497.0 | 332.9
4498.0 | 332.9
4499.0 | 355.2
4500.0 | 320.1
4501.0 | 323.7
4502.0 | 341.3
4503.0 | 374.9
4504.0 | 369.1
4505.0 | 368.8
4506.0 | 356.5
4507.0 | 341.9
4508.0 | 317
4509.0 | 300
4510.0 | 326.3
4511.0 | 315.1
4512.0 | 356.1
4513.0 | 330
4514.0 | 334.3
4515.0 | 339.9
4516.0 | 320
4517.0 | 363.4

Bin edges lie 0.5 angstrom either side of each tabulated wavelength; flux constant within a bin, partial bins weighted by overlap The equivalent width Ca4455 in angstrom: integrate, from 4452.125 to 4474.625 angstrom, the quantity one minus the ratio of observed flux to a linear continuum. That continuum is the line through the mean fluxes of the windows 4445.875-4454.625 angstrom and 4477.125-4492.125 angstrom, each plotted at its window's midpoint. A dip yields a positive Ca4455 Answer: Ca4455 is 1.3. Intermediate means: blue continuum 322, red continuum 314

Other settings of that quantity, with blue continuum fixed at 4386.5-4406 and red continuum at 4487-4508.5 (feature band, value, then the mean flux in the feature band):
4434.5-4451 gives -1.0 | 307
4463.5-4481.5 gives -0.4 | 317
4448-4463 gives -0.1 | 299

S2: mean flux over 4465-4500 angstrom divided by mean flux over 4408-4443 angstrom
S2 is 1.10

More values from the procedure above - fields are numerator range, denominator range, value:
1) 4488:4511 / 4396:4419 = 1.22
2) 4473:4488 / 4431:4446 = 1.09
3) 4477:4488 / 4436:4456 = 1.04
